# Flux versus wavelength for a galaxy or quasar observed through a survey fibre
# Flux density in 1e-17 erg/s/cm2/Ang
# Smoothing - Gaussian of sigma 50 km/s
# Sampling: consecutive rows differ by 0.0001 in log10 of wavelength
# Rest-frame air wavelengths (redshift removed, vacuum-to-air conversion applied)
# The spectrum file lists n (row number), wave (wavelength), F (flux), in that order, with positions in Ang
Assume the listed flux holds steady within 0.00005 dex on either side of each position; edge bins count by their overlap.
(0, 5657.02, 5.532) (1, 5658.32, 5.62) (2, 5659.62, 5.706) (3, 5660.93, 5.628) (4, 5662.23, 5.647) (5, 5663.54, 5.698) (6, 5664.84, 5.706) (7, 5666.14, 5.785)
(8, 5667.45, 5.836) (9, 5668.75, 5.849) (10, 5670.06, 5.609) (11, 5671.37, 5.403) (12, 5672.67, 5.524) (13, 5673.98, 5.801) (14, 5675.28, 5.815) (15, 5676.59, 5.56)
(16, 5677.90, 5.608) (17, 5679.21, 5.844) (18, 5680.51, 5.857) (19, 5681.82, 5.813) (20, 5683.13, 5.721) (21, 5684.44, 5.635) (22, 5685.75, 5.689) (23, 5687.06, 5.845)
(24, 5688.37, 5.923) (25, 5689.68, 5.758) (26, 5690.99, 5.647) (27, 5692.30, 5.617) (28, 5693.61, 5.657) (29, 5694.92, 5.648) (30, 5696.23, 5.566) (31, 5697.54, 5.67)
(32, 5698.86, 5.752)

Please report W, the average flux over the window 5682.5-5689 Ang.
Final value 5.76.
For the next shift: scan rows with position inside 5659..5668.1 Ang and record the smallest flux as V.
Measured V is 5.628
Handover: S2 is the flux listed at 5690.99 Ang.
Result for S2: 5.647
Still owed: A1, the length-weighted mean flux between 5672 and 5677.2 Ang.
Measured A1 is 5.68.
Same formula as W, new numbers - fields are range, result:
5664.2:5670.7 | 5.76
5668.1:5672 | 5.61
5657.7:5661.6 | 5.65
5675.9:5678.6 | 5.57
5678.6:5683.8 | 5.81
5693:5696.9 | 5.63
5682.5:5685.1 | 5.67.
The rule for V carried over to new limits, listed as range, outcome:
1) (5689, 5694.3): 5.617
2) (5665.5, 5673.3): 5.403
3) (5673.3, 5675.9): 5.801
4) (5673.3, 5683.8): 5.56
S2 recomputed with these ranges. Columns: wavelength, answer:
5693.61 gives 5.657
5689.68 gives 5.758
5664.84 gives 5.706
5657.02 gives 5.532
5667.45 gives 5.836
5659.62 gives 5.706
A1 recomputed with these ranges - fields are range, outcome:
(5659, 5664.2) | 5.66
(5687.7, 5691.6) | 5.78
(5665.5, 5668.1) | 5.8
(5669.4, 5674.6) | 5.58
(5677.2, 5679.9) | 5.73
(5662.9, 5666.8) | 5.74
